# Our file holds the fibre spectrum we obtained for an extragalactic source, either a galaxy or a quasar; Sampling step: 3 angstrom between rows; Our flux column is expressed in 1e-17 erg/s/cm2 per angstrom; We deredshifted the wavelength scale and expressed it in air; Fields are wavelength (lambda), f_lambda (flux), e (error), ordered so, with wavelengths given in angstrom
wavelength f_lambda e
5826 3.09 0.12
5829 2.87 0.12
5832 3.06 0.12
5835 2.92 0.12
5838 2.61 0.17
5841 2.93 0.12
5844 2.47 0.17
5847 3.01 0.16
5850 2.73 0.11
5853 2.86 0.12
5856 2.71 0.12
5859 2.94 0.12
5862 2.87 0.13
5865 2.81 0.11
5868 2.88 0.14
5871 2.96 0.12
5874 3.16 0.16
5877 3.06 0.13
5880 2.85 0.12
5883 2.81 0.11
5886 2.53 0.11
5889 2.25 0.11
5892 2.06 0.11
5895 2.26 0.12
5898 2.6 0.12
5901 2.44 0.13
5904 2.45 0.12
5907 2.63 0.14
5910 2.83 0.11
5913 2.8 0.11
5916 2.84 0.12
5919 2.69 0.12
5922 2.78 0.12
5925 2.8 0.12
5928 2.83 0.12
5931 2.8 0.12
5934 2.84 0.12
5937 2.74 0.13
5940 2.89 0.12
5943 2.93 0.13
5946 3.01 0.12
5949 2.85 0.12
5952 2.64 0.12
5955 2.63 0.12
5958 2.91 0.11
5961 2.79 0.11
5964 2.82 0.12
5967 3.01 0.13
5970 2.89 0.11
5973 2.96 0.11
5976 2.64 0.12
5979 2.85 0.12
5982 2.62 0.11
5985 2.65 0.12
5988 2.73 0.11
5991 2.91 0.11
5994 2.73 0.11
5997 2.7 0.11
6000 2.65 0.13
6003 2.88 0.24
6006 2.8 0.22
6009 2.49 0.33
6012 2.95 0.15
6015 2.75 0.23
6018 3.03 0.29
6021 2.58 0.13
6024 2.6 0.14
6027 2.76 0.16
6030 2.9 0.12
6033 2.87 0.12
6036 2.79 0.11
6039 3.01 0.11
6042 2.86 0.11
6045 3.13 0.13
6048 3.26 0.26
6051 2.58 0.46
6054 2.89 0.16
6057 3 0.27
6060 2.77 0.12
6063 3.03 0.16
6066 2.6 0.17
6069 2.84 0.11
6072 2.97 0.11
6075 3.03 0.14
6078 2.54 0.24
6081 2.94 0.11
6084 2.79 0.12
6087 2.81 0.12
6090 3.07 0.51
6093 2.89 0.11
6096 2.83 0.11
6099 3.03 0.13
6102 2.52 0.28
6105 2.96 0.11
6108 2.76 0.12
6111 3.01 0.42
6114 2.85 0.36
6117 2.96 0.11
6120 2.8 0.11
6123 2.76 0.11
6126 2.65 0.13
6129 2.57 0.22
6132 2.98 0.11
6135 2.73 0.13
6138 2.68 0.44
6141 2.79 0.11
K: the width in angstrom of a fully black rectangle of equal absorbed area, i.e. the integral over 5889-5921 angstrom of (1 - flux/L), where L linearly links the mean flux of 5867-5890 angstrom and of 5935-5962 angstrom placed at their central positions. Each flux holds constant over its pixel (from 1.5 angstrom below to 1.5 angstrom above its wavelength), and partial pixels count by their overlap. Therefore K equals 3.10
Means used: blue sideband 2.82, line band 2.55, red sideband 2.82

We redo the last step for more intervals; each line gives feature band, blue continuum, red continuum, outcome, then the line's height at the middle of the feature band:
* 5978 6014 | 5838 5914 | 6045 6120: 0.8 angstrom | 2.81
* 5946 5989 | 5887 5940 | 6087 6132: -1.7 angstrom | 2.69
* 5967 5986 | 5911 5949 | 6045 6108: 0.4 angstrom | 2.84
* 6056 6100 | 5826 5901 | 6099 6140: -1.3 angstrom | 2.79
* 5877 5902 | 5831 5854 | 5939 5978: 2.8 angstrom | 2.83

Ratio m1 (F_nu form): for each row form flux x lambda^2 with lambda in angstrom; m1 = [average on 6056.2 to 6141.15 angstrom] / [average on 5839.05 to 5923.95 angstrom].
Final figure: 1.12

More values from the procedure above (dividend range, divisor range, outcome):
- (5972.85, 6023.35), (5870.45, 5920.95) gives 1.07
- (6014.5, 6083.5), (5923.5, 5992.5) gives 1.05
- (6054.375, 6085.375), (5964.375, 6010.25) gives 1.06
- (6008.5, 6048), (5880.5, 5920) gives 1.16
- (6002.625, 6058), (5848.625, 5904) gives 1.11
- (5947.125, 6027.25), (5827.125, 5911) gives 1.06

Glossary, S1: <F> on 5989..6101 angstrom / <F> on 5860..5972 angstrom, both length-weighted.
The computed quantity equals 1.03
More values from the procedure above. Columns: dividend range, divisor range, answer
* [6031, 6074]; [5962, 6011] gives 1.05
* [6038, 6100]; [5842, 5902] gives 1.07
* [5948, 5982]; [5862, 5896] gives 1.04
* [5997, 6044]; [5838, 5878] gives 0.98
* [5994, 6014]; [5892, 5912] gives 1.09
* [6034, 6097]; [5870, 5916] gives 1.09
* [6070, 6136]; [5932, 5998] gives 1.01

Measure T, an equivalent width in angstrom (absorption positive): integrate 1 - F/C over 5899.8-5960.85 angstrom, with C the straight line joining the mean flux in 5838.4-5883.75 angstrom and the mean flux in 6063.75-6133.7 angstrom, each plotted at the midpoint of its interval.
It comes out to 1.9 angstrom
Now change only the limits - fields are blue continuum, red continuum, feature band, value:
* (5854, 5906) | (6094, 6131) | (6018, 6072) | -1.6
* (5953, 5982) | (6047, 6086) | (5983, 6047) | 0.8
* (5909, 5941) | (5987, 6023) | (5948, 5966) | 0.1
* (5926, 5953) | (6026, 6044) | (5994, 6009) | 0.7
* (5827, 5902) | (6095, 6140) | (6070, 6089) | -0.4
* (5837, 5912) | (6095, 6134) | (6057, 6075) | -0.5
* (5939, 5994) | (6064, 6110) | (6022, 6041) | 0.1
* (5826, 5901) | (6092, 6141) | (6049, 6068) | -0.2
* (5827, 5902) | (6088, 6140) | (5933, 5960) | -0.5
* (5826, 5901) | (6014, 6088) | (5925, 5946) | -0.4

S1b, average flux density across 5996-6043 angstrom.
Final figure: 2.79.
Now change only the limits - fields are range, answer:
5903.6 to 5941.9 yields 2.77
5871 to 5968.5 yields 2.74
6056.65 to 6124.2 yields 2.86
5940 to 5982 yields 2.83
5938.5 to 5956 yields 2.83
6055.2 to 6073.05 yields 2.87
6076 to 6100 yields 2.86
